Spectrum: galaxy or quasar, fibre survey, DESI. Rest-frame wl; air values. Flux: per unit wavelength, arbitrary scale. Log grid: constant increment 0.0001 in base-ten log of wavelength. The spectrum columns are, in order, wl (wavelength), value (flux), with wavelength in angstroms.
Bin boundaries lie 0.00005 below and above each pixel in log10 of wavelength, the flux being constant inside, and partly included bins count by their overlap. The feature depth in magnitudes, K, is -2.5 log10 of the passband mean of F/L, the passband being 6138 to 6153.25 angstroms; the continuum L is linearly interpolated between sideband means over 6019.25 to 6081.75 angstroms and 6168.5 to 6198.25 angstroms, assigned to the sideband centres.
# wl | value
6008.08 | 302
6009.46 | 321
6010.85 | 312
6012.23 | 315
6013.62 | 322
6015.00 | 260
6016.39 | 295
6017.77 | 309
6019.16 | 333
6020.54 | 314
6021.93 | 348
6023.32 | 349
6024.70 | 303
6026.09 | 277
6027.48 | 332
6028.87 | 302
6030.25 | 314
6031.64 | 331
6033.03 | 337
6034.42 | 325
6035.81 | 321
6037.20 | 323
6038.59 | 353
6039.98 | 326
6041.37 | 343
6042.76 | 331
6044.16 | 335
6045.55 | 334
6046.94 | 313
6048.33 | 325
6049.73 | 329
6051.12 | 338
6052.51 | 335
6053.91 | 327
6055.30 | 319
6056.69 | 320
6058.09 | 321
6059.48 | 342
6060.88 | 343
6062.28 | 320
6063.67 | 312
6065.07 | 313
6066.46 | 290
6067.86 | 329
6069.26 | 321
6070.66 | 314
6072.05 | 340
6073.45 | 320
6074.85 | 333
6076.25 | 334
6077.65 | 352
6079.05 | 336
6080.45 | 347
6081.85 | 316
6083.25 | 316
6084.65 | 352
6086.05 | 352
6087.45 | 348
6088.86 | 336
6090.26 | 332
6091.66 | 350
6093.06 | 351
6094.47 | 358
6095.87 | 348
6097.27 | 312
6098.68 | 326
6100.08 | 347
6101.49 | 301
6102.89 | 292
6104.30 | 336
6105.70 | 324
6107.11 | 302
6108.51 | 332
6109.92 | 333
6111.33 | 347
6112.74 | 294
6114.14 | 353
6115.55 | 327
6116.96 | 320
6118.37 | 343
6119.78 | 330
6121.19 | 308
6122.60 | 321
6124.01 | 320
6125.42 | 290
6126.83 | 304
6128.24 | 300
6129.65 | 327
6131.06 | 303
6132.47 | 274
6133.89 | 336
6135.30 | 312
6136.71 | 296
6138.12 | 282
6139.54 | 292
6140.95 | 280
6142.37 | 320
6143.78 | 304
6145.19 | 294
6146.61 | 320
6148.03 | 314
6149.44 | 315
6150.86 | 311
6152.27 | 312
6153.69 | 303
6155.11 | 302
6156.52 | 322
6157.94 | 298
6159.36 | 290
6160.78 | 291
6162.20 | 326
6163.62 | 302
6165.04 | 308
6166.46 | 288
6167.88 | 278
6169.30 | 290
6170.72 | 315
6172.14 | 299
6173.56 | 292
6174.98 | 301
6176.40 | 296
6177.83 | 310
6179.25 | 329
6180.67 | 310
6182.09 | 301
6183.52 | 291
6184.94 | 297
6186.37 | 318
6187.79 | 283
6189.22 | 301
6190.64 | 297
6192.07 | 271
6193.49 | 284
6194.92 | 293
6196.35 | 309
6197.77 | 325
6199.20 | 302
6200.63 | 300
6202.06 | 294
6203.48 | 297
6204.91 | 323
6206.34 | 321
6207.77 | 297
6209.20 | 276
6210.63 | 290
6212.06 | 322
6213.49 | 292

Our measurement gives 0.01 mag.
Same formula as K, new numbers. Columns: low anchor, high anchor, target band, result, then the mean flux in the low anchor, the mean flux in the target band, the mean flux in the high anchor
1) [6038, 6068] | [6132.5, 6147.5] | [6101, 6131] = -0.03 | 327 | 319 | 302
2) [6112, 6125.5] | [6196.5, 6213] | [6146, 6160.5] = 0.02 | 322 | 308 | 304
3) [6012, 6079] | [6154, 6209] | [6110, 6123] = -0.05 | 324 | 327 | 301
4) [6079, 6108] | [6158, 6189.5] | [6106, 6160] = 0.02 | 332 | 311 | 301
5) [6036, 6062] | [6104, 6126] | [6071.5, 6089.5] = -0.03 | 330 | 337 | 324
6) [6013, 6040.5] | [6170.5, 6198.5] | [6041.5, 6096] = -0.06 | 319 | 332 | 301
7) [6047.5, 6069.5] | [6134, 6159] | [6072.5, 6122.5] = -0.05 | 324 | 332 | 305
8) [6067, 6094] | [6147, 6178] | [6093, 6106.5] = 0.00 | 336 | 328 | 303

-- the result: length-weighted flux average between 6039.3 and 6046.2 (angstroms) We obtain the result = 334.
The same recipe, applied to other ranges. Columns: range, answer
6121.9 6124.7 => 320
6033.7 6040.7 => 330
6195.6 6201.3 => 309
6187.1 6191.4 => 293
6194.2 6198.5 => 309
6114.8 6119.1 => 330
